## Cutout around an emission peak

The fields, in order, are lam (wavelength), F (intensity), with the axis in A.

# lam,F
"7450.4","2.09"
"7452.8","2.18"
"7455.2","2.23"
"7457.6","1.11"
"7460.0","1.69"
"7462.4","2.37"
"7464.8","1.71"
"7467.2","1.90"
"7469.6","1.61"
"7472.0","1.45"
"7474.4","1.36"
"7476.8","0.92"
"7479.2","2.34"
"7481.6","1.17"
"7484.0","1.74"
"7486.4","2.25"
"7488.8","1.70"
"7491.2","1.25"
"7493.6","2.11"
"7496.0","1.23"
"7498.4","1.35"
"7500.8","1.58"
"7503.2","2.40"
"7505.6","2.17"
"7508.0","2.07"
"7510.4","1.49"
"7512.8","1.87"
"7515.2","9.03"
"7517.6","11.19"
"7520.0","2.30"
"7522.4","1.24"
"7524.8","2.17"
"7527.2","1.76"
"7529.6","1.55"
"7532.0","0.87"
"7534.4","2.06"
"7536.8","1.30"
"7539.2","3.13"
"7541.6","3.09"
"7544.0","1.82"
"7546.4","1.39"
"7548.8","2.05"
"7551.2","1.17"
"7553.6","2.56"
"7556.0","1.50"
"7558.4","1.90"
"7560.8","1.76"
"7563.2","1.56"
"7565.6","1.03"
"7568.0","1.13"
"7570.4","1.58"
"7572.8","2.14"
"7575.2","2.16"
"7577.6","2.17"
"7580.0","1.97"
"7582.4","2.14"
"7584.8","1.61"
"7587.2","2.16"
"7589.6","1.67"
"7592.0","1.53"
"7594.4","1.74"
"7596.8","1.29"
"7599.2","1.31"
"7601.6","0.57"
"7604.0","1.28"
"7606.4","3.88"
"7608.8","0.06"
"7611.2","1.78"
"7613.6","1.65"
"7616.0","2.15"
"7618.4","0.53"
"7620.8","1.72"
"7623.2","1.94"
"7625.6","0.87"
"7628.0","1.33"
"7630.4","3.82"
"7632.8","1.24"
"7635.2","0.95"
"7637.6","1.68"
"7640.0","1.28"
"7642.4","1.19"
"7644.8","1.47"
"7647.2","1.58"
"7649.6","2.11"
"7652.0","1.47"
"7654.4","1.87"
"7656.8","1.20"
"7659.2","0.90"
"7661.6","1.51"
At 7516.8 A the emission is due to H-alpha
